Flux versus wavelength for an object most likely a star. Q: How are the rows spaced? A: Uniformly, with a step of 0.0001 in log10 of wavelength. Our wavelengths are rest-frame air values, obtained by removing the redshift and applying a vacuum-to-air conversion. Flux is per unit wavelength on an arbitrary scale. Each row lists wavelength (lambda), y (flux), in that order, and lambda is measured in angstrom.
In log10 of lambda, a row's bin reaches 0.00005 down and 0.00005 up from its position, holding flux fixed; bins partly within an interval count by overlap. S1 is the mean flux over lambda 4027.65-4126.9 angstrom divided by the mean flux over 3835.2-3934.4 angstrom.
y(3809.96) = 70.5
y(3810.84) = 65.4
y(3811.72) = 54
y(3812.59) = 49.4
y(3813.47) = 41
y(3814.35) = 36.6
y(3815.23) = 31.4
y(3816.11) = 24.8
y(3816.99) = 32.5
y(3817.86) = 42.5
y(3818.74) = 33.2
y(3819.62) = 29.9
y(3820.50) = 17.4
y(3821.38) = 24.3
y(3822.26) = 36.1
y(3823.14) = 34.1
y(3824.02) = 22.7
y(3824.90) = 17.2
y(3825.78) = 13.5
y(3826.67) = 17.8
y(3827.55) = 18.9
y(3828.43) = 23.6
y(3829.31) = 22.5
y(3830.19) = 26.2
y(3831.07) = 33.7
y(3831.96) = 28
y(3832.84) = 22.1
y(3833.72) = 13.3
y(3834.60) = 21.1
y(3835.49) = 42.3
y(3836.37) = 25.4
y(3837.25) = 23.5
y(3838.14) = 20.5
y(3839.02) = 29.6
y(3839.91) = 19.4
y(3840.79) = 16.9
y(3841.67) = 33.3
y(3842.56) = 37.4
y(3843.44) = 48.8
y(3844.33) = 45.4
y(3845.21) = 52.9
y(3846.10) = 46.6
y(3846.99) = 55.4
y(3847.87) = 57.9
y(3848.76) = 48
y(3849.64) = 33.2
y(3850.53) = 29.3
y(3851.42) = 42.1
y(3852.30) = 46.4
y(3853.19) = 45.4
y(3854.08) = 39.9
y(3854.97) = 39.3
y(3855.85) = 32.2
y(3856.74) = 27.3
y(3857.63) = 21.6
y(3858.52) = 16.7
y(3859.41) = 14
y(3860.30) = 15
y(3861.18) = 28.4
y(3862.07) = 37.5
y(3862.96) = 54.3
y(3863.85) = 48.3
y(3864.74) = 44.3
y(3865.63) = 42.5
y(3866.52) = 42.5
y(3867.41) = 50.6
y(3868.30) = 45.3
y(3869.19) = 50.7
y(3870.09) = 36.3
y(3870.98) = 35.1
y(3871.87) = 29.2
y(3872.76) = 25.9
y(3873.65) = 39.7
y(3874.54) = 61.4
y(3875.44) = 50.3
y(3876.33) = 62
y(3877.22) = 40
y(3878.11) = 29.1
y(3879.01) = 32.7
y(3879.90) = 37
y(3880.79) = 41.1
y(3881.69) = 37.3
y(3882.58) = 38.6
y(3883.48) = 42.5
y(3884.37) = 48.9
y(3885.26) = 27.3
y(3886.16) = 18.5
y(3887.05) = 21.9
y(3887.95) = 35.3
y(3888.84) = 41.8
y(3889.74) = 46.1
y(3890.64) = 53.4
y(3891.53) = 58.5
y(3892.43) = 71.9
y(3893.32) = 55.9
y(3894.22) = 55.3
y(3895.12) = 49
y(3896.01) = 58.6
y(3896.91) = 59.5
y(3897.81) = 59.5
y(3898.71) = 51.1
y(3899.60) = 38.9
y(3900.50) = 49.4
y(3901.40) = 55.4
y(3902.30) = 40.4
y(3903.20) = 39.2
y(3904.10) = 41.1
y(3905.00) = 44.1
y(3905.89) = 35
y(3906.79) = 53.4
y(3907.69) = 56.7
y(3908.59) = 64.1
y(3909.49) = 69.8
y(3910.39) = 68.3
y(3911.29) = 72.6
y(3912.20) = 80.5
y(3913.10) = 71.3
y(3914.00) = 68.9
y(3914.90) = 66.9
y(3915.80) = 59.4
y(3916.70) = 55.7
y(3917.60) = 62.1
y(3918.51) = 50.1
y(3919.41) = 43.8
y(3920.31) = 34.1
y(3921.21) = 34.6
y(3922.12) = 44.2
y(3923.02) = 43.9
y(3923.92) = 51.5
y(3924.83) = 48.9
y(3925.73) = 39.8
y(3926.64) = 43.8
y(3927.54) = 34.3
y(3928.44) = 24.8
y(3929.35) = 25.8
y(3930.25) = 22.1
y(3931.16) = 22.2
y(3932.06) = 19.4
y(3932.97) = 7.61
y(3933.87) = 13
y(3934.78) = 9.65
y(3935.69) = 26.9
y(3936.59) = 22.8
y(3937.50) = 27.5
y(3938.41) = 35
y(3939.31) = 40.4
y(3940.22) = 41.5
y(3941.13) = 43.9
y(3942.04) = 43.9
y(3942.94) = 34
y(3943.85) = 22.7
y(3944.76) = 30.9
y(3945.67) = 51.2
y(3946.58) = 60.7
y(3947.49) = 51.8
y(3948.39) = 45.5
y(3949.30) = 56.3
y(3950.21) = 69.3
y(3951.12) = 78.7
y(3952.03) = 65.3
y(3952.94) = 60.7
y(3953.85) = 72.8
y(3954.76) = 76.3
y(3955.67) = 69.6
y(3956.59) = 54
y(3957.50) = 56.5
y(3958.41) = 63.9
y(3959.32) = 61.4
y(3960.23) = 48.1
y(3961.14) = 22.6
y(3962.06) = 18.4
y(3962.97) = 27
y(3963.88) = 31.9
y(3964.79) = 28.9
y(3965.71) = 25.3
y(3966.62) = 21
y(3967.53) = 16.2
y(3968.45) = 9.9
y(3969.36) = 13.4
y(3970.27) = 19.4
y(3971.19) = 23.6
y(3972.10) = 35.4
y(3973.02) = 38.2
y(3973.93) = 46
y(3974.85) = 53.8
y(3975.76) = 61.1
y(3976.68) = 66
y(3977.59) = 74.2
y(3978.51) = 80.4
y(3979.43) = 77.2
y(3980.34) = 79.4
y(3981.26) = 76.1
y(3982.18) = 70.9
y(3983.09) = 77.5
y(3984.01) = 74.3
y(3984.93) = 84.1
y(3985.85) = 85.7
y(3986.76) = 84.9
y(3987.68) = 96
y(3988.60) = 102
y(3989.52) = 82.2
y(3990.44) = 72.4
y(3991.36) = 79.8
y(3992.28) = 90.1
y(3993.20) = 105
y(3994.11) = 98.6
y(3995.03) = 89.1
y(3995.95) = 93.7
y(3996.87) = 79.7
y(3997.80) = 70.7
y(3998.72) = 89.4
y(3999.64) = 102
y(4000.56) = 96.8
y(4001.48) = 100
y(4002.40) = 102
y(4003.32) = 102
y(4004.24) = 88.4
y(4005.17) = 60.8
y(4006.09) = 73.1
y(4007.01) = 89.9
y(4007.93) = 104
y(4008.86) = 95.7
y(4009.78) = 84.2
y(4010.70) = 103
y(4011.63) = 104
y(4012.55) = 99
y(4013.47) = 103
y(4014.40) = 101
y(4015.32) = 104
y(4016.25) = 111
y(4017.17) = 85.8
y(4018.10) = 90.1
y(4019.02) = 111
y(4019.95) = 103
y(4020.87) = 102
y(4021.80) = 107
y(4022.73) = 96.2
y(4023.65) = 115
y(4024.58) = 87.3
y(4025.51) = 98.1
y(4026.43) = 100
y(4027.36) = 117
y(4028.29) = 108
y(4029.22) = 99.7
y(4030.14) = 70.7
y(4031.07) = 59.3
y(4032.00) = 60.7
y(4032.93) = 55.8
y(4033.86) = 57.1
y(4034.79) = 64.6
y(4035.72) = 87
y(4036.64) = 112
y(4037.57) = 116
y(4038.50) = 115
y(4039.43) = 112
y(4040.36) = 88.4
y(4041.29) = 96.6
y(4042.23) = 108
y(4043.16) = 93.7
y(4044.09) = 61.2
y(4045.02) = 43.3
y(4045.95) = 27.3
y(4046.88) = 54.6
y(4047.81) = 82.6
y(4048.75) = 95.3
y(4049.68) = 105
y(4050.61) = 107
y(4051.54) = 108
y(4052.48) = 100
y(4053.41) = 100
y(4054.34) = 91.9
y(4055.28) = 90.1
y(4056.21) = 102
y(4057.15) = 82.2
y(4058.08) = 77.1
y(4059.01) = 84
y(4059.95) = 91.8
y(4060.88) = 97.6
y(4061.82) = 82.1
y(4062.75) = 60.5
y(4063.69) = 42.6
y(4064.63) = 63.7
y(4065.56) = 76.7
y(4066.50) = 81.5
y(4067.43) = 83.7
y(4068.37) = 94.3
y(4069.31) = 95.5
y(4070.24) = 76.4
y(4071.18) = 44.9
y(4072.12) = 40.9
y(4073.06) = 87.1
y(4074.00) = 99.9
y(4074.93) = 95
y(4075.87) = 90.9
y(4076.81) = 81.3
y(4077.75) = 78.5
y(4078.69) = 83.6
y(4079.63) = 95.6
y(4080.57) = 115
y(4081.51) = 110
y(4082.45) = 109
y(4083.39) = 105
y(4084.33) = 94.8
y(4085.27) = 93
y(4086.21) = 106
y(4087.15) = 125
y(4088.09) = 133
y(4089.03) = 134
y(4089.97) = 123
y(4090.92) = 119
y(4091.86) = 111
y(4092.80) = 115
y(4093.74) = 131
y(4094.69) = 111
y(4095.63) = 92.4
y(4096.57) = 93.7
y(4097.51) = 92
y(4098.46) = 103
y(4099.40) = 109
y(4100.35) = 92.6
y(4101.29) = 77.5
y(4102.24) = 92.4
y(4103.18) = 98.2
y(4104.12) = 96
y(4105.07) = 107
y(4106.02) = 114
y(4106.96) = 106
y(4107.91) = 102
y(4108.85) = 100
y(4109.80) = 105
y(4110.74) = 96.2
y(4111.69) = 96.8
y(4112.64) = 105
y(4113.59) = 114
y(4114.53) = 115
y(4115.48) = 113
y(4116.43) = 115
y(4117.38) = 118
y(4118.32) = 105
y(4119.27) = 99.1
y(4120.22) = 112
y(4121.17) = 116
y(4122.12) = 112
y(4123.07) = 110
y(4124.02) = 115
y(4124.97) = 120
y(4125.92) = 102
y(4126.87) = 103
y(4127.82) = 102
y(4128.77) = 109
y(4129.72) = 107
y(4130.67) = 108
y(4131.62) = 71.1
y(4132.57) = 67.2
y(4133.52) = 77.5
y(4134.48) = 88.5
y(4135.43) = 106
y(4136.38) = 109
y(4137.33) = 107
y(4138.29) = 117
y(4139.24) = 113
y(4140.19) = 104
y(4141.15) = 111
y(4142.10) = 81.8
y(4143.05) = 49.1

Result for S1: 2.2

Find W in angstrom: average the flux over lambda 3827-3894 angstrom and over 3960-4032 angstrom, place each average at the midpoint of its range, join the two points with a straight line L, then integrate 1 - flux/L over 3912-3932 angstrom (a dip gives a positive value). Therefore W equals 3.2 angstrom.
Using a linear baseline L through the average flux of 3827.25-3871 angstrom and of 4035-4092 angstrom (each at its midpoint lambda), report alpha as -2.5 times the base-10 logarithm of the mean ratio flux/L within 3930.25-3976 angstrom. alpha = 0.50 mag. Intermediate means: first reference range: 34.7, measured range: 39.2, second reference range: 91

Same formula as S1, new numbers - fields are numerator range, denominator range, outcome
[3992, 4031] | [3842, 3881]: 2.39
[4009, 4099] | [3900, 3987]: 1.94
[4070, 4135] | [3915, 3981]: 2.36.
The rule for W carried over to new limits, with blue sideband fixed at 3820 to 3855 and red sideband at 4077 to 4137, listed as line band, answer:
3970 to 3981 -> 2.17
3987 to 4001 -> -2.99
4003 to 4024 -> -4.69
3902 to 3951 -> 9.71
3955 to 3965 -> 3.04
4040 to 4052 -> 0.78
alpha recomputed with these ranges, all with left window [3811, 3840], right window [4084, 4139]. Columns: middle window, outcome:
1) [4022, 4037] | -0.05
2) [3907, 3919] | -0.24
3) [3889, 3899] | -0.19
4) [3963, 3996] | 0.14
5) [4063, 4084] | 0.14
